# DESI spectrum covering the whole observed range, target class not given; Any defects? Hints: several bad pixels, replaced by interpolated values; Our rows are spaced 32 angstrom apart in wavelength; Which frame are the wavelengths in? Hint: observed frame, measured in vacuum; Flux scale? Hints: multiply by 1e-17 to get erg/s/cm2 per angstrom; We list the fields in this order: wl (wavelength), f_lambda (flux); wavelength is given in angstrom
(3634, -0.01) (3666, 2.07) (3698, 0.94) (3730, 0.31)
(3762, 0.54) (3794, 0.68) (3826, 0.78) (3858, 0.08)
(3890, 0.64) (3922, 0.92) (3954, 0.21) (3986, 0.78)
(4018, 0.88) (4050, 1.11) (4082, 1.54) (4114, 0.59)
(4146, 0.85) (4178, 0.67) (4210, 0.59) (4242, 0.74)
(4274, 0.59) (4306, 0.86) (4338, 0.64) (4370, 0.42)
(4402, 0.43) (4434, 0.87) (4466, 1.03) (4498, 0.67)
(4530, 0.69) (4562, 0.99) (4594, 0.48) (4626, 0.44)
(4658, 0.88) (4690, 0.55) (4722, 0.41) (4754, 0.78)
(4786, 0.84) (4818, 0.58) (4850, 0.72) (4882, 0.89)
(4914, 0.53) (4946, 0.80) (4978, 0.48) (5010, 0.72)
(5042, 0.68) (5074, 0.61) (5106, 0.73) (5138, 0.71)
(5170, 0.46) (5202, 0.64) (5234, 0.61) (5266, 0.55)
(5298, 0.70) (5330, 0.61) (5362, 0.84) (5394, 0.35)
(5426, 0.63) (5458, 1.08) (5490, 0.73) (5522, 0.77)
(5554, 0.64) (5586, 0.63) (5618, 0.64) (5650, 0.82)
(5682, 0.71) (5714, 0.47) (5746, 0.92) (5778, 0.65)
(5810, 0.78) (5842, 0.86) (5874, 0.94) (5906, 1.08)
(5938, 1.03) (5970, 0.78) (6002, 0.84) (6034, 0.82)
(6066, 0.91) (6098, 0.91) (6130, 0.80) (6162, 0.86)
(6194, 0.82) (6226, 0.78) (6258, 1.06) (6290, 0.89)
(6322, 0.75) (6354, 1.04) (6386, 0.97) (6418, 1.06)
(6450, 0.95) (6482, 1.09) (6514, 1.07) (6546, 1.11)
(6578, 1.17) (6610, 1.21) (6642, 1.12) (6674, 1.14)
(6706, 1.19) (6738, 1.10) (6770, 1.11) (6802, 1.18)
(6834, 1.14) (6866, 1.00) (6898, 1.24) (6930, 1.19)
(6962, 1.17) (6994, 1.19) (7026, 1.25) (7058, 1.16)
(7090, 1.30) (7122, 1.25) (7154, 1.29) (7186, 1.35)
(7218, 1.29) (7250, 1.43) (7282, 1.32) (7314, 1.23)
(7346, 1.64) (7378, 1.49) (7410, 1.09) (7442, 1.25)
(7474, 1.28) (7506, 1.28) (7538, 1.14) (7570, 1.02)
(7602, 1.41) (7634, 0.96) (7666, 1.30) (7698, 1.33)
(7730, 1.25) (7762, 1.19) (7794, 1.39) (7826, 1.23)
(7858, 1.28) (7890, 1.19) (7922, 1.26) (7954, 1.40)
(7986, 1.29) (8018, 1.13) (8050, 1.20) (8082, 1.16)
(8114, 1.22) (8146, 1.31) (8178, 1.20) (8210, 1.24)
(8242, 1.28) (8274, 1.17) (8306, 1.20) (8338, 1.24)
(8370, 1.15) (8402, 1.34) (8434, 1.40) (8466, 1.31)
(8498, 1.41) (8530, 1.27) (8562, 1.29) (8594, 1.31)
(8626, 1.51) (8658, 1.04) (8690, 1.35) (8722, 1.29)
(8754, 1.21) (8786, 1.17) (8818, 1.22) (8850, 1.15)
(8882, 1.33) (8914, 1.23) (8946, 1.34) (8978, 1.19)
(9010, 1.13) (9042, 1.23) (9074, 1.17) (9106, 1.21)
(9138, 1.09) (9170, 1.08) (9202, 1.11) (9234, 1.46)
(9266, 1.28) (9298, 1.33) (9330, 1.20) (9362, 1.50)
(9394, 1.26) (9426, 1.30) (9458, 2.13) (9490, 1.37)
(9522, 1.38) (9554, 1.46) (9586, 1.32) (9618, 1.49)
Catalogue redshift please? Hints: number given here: 0.468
